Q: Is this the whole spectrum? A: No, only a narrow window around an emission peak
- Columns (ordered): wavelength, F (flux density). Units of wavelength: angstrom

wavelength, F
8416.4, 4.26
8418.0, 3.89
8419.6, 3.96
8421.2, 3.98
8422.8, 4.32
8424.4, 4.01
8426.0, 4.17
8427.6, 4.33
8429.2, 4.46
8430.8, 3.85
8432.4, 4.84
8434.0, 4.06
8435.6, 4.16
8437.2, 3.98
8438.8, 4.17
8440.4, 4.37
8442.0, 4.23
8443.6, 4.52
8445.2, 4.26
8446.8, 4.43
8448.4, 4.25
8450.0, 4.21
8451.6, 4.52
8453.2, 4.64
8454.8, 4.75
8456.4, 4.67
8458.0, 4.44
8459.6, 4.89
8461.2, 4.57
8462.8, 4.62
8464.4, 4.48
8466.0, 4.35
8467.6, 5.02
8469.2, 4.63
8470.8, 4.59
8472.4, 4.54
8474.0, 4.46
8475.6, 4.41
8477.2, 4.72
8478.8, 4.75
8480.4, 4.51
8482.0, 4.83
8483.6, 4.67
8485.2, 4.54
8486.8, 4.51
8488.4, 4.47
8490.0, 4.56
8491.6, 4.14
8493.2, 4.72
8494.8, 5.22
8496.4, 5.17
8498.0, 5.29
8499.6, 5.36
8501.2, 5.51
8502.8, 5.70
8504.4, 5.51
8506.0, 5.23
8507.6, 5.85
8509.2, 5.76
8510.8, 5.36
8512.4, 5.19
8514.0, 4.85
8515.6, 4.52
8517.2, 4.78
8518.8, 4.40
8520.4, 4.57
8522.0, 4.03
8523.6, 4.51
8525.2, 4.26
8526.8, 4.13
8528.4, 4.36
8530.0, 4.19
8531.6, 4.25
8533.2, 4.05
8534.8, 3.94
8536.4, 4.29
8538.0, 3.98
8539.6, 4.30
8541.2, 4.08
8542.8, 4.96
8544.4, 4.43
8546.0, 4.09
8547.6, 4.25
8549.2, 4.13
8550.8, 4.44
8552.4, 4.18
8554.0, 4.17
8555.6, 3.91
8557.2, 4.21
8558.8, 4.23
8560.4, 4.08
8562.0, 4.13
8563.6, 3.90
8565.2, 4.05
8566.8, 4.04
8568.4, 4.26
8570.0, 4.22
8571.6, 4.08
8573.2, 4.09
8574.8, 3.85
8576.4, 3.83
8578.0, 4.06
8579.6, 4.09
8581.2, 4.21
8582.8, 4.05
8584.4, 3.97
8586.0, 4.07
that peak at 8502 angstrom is [N II] 6583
